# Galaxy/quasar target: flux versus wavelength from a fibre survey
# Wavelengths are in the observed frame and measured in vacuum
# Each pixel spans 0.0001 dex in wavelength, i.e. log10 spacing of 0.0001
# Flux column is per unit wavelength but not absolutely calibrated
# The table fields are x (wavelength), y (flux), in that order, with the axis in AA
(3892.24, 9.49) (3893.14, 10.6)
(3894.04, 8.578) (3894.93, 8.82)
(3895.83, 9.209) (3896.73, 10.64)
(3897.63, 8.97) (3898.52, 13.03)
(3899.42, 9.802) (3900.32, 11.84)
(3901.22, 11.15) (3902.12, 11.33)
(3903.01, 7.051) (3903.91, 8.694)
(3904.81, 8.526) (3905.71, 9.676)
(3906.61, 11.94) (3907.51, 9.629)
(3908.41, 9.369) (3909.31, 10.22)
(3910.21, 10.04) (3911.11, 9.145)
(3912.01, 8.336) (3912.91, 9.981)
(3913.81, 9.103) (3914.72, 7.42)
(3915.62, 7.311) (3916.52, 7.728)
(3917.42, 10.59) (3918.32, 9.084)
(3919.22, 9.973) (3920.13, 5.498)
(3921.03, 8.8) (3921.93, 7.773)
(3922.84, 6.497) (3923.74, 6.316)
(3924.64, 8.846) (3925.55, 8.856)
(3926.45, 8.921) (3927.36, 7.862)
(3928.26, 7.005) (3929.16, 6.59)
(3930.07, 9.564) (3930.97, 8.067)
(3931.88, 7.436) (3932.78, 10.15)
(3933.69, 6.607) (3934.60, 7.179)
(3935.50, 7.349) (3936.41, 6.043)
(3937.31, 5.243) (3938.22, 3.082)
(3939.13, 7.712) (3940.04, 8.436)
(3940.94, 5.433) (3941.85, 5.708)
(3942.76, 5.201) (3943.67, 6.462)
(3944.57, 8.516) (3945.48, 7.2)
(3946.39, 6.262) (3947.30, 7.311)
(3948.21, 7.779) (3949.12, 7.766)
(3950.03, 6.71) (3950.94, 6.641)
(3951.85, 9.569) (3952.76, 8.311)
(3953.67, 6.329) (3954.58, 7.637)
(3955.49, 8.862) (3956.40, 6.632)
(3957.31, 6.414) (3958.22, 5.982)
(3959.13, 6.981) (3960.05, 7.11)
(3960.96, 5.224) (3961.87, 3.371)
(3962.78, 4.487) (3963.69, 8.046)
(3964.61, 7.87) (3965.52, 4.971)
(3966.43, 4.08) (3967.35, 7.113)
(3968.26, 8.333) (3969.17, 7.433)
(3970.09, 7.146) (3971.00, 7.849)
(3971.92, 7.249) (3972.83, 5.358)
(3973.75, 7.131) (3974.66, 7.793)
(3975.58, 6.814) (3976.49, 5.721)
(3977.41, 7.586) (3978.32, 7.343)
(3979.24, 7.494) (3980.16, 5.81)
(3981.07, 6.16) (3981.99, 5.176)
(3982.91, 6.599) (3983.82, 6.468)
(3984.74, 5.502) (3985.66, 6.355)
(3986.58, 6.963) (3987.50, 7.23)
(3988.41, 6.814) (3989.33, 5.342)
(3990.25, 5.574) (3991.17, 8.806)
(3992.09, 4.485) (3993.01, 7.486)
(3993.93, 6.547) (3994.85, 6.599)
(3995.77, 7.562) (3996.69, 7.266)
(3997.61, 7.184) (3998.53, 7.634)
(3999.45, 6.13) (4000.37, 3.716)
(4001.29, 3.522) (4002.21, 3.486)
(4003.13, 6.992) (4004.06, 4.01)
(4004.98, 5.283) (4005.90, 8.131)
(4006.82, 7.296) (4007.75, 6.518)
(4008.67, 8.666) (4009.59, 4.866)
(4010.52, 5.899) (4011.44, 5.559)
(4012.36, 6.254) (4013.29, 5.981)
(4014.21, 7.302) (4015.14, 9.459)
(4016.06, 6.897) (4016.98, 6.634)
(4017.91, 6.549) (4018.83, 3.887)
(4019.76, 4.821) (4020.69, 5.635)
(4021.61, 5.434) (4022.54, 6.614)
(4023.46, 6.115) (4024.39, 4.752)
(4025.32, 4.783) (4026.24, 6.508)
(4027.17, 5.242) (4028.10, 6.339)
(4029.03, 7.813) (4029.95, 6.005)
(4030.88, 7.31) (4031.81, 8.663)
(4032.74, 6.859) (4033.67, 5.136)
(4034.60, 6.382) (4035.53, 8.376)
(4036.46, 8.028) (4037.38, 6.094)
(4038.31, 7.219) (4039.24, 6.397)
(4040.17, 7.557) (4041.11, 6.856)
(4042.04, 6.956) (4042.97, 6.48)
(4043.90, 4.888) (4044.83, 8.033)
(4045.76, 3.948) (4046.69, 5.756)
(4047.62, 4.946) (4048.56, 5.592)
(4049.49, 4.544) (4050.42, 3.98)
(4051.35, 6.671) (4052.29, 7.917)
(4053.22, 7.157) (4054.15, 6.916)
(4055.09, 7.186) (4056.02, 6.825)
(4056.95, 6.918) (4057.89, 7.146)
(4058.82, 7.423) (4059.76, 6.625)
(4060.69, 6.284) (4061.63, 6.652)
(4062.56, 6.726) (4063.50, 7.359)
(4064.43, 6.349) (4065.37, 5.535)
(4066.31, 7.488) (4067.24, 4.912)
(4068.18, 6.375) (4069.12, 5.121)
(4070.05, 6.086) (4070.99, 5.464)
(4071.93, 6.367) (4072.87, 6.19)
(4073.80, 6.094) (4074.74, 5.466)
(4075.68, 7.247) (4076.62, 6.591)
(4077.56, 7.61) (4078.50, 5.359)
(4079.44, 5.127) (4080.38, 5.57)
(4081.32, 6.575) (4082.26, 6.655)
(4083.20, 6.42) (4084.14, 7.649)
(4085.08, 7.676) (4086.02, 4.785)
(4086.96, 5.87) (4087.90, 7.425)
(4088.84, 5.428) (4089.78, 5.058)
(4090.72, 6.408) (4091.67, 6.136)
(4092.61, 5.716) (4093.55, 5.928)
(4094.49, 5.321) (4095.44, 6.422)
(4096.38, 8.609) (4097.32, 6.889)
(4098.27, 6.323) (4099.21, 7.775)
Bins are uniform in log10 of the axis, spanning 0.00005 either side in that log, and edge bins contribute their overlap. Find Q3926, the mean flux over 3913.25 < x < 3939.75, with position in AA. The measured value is 7.69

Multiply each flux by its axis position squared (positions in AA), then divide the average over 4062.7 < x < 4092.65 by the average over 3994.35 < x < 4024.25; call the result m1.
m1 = 1.0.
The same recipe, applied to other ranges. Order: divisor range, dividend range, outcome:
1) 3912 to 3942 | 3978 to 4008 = 0.85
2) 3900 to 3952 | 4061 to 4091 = 0.84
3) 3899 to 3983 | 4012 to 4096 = 0.89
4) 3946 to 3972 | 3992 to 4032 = 0.93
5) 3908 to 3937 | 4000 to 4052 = 0.79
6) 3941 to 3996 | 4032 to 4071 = 1.00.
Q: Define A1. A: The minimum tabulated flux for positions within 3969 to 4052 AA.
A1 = 3.486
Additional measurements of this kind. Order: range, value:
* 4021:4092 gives 3.948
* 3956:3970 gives 3.371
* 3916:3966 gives 3.082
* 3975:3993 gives 4.485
